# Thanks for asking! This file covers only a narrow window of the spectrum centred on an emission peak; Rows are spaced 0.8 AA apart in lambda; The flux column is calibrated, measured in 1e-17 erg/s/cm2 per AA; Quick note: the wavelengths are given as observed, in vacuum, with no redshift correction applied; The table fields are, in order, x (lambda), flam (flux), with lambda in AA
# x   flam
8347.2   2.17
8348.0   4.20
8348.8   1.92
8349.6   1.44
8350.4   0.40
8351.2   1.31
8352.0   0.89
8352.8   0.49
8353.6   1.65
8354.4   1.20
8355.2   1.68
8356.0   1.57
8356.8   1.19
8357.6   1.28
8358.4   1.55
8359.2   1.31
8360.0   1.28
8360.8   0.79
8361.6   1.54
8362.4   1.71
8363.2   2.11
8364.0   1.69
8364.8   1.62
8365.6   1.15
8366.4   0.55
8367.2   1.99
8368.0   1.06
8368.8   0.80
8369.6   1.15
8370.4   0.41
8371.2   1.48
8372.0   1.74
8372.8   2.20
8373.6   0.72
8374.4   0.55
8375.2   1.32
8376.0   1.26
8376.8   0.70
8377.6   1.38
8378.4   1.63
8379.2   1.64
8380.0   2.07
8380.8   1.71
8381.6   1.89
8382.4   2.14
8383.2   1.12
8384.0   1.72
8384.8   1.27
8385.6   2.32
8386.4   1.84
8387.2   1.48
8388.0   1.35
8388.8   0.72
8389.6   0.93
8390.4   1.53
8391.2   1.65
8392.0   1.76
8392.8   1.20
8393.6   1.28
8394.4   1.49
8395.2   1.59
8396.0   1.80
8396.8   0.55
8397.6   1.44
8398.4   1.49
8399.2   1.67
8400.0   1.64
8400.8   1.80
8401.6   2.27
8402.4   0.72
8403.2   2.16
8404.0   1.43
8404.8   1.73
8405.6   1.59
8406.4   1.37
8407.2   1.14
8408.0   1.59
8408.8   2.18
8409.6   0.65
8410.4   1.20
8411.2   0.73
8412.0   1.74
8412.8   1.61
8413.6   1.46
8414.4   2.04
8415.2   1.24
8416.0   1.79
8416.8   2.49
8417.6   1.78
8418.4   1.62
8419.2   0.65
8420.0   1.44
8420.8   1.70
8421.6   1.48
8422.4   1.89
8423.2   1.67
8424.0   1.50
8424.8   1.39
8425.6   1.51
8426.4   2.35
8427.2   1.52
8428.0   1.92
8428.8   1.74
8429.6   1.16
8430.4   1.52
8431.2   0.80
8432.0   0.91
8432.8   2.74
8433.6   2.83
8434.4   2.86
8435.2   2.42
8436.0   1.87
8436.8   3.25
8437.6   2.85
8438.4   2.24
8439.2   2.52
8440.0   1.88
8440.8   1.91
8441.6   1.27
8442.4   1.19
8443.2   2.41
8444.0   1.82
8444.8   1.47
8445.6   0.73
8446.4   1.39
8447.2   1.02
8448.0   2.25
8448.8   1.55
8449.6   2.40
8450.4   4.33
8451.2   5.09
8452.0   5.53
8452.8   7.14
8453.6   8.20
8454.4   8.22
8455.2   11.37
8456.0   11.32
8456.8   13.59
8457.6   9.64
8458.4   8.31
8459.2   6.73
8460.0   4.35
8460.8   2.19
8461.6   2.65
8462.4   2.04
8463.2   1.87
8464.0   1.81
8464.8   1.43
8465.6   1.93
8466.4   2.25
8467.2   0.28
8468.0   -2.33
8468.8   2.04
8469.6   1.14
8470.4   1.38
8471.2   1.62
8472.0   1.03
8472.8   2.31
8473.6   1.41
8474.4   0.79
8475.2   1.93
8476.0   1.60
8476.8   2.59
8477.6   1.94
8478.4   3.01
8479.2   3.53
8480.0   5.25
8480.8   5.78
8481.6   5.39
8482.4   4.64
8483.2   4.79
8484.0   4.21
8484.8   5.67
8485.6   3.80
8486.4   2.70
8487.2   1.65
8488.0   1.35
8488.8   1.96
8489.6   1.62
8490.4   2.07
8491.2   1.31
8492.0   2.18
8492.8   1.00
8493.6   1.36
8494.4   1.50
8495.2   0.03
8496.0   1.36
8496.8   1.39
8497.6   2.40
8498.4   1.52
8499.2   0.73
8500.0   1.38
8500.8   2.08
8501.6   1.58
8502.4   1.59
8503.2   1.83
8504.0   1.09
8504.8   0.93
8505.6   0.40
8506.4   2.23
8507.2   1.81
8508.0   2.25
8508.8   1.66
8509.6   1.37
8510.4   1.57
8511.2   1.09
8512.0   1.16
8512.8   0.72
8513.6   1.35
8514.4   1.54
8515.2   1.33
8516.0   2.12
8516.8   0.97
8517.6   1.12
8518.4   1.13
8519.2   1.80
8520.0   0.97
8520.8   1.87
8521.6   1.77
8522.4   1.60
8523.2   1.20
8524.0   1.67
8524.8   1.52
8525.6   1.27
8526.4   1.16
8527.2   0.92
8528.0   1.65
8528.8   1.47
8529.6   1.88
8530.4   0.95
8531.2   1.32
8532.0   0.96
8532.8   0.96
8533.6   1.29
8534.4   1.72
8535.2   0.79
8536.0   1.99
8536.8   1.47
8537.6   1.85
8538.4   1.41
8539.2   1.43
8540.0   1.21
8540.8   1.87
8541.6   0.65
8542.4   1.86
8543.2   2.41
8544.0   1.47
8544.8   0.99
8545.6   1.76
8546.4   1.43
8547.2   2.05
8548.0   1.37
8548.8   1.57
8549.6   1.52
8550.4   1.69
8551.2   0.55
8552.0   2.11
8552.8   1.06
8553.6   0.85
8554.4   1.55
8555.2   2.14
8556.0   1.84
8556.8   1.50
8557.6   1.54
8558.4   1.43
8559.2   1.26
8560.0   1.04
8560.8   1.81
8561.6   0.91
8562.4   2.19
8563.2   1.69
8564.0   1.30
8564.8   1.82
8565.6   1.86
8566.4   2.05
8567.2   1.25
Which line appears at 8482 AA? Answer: [N II] 6583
